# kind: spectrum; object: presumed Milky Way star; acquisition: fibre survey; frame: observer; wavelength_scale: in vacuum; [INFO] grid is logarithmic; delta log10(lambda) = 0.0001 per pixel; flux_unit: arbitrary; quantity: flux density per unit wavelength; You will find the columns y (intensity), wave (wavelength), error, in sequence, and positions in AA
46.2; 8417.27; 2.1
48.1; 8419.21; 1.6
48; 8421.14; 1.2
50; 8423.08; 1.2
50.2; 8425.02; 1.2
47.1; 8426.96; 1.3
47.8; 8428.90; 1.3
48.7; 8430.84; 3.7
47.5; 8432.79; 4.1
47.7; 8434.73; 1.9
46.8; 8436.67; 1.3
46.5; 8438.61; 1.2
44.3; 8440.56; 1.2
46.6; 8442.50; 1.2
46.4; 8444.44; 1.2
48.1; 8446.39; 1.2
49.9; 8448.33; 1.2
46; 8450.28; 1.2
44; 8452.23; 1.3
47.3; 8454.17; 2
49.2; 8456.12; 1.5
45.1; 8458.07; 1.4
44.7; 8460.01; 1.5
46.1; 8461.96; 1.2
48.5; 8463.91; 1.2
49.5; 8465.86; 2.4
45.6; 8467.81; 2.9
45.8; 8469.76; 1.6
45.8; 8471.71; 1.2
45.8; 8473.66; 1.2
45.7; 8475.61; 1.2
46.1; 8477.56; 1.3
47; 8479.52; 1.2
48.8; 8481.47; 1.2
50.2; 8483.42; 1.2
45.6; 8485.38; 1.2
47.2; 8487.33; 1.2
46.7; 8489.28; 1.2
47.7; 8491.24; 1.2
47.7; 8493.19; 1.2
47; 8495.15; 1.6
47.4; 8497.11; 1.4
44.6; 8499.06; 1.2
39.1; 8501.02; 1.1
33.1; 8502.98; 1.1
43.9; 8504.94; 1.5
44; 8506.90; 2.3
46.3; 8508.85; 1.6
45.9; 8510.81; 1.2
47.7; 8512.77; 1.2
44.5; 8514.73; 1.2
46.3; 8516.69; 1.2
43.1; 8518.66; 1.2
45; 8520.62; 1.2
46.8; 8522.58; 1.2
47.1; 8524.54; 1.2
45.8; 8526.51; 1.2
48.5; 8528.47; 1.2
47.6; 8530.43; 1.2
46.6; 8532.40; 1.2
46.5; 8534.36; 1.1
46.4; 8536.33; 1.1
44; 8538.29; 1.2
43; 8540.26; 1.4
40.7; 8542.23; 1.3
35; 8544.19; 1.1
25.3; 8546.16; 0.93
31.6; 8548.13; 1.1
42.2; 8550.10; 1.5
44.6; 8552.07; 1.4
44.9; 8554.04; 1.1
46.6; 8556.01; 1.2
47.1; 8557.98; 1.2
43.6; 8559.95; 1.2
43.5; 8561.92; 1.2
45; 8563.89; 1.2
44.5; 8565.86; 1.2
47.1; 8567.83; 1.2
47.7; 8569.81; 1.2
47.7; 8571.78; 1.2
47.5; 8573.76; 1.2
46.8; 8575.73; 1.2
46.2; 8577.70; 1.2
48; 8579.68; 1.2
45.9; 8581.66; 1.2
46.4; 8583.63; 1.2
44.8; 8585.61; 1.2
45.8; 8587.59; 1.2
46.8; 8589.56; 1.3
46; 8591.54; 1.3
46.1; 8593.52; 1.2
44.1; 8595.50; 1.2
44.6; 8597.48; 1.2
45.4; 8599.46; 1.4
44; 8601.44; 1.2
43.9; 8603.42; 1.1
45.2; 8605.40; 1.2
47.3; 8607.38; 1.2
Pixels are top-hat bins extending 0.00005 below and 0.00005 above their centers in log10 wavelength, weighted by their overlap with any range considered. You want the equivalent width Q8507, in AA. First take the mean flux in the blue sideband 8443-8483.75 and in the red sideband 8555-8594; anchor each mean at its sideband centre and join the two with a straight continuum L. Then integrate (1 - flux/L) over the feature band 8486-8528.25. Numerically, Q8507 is 1.3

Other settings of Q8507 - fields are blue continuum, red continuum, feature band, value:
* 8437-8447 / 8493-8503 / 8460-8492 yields -1.56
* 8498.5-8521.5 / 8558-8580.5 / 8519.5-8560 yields 1.44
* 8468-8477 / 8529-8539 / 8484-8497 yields -0.32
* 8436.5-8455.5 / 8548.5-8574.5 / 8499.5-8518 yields 0.96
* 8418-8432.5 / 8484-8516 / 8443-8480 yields 0.09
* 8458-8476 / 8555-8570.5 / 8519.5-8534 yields -0.27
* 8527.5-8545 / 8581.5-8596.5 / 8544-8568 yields 1.73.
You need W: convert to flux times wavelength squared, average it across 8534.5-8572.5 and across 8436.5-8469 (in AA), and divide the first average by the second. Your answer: 0.9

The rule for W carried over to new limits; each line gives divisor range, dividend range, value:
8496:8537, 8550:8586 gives 1.03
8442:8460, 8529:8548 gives 0.90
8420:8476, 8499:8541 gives 0.97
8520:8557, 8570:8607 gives 1.08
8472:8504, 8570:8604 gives 1.03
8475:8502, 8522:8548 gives 0.93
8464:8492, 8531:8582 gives 0.95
